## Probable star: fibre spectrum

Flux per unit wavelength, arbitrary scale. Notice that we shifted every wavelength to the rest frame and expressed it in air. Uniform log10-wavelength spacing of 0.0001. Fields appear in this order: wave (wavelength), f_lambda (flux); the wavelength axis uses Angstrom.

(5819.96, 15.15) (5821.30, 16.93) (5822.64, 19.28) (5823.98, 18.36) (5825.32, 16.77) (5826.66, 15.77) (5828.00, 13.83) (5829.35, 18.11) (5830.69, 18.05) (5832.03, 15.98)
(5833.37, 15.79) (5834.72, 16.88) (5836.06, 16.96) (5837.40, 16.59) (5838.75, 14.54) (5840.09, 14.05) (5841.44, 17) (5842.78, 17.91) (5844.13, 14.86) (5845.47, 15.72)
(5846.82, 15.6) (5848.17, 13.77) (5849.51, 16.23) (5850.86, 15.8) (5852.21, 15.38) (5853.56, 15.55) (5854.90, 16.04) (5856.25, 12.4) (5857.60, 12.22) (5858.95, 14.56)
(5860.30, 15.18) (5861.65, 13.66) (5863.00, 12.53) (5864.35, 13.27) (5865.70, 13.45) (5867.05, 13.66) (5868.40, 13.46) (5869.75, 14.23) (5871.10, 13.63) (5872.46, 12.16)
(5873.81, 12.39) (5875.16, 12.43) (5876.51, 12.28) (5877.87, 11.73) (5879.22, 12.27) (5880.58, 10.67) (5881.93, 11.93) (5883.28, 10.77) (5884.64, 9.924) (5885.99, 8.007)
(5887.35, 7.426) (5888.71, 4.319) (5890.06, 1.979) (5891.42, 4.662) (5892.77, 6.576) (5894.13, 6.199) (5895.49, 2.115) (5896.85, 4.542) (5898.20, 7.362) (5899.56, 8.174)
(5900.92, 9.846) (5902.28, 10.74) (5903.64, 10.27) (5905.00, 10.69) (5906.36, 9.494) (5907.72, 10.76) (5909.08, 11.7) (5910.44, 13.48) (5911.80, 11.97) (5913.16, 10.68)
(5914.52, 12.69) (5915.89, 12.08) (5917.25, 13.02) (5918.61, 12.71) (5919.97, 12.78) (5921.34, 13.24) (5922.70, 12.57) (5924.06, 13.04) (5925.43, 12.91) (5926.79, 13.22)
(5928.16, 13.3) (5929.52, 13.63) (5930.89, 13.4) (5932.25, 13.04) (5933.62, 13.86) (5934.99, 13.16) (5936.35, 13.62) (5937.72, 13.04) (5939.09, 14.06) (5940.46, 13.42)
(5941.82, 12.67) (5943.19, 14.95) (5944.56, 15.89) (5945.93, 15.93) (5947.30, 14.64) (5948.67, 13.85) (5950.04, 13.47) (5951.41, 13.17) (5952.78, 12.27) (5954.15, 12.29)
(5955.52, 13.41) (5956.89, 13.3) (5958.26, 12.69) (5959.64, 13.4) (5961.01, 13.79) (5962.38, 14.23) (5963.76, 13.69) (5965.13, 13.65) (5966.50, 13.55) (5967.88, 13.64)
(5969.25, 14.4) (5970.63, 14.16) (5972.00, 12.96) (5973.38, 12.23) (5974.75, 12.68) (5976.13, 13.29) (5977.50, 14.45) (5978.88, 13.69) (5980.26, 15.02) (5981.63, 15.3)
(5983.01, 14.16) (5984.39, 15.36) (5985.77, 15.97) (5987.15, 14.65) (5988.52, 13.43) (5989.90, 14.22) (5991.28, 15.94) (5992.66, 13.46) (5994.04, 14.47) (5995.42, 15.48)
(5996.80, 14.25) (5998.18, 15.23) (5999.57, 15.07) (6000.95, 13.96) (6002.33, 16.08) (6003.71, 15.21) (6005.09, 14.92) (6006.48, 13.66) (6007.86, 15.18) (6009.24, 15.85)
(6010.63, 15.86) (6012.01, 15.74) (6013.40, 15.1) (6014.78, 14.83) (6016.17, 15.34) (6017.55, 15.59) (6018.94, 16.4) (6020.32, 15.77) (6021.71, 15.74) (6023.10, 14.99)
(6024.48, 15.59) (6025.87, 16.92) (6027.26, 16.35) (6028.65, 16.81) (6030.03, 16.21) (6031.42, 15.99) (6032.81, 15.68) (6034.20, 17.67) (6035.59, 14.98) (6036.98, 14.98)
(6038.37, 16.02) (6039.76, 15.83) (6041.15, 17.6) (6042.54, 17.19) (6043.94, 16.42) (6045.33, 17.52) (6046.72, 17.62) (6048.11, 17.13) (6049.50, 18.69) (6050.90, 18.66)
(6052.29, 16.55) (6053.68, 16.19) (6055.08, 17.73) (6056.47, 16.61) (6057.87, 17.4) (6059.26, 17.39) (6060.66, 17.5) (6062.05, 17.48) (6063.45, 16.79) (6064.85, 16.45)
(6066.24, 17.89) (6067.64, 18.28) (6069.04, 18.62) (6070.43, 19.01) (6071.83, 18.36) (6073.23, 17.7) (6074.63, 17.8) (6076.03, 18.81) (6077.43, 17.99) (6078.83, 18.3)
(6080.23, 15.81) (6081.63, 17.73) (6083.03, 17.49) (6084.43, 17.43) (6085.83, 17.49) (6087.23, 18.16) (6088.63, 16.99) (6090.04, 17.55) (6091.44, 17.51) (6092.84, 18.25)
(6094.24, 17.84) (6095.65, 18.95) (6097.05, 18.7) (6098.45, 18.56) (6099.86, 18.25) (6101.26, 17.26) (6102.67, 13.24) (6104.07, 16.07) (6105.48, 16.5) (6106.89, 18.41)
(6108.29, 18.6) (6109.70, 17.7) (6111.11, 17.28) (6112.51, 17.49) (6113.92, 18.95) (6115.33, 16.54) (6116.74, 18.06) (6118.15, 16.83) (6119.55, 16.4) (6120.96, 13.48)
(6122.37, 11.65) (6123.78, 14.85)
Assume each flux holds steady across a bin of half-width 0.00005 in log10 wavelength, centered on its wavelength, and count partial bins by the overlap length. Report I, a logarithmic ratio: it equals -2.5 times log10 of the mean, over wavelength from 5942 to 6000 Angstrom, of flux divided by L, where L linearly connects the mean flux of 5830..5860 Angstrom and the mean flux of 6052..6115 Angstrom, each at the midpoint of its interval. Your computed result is 0.18 mag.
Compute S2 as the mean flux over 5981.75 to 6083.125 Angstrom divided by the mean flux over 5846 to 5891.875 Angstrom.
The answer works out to 1.33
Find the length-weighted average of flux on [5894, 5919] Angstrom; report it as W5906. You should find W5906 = 9.97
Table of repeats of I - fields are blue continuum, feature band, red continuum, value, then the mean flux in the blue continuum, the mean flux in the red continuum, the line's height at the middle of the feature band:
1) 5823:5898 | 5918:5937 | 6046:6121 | 0.09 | 12.9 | 17.5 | 14.3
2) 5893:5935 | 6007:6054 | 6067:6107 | -0.05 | 11.1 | 17.7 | 15.5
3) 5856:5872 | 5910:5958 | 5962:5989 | 0.05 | 13.5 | 14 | 13.8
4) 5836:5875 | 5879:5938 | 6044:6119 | 0.41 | 14.5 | 17.6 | 15.2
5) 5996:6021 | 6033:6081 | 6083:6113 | -0.05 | 15.2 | 17.5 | 16.5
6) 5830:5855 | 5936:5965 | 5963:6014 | 0.09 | 15.9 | 14.5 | 14.9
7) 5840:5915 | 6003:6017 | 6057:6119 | 0.01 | 11.6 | 17.6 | 15.4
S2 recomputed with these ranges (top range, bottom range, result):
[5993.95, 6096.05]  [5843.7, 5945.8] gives 1.40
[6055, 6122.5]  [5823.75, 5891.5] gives 1.28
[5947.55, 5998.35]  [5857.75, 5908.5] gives 1.36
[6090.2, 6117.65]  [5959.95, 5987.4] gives 1.25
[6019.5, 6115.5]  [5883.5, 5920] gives 1.91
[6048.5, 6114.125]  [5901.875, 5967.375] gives 1.35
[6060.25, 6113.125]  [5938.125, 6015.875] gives 1.24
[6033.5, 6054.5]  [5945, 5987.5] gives 1.22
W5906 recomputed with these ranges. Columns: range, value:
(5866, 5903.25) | 9.43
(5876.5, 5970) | 11.6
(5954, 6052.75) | 15.1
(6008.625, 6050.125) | 16.2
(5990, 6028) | 15.3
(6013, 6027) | 15.7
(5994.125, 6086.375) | 16.5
